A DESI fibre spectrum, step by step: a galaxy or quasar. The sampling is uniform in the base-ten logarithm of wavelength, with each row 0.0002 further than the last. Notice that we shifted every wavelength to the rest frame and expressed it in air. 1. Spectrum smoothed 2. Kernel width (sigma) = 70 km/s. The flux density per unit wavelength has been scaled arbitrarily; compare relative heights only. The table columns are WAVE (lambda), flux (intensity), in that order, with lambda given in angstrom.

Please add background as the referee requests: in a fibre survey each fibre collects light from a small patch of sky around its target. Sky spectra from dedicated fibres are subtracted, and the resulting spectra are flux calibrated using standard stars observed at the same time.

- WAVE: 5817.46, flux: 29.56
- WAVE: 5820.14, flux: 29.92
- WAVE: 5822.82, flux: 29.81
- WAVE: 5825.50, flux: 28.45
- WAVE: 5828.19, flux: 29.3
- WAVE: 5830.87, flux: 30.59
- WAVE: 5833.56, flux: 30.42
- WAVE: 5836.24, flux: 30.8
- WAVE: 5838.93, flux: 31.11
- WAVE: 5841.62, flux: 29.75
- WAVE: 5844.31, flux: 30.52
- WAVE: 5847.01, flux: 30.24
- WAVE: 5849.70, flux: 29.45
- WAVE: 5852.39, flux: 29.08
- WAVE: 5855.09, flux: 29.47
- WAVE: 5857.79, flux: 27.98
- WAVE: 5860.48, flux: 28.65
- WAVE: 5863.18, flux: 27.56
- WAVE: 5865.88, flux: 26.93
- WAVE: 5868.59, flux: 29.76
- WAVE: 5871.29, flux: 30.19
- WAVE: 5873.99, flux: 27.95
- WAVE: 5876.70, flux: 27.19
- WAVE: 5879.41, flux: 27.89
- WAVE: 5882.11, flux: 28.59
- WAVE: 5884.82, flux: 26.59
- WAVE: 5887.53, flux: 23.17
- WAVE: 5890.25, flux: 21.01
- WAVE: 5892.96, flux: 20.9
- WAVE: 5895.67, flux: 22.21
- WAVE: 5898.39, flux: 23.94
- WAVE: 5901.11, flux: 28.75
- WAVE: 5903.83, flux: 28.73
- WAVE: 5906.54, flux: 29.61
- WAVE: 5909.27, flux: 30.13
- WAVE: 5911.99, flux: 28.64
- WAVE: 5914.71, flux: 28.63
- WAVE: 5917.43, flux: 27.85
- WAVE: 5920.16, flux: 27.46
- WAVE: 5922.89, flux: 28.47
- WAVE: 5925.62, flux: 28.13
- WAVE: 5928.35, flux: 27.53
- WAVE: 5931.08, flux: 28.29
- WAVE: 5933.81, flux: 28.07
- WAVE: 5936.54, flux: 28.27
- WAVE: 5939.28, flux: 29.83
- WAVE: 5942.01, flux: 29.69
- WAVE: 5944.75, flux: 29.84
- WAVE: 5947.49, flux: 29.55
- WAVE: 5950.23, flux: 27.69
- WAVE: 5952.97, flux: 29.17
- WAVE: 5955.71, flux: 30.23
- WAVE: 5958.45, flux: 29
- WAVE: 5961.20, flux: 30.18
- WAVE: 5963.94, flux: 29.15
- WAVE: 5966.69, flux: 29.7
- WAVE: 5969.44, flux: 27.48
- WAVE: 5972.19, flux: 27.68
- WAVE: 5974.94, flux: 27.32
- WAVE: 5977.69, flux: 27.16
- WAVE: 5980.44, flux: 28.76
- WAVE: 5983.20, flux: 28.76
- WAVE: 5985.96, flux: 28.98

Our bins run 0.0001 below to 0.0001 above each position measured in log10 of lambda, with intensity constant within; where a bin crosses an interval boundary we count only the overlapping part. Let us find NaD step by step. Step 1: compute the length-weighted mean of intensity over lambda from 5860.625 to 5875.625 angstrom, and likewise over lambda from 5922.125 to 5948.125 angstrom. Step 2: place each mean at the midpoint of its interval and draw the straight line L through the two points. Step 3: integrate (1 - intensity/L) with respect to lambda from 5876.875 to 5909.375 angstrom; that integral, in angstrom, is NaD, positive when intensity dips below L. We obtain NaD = 3.10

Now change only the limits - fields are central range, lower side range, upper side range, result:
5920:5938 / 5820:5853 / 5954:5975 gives 0.7 angstrom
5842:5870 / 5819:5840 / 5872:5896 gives -1.3 angstrom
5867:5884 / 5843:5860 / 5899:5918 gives 0.4 angstrom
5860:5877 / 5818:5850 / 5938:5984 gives 0.8 angstrom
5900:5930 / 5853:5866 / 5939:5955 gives 0.4 angstrom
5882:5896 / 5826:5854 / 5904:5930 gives 2.7 angstrom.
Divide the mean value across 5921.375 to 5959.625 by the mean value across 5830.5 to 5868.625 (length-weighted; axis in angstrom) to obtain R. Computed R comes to 0.98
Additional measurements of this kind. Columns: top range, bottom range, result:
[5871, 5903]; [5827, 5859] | 0.86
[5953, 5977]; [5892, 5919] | 1.07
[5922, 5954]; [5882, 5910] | 1.12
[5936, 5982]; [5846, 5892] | 1.04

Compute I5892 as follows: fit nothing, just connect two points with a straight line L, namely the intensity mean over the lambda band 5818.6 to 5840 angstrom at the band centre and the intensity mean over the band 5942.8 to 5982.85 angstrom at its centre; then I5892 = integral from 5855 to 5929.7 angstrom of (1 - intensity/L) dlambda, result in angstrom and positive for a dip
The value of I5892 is 5.6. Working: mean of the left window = 30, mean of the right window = 28.8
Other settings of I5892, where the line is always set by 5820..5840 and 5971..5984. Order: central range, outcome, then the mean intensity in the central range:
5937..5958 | -0.75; 29.4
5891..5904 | 2.09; 24.4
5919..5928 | 0.22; 28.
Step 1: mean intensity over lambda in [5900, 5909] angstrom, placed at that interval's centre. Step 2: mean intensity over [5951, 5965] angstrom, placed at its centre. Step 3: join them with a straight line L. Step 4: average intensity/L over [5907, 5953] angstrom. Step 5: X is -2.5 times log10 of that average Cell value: 0.02 mag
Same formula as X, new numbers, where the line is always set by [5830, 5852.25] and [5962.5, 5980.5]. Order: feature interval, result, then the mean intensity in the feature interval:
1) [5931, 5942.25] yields -0.004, 28.8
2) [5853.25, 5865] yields 0.060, 28.4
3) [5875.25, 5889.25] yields 0.119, 26.5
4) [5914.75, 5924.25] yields 0.038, 28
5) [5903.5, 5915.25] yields -0.002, 29.2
